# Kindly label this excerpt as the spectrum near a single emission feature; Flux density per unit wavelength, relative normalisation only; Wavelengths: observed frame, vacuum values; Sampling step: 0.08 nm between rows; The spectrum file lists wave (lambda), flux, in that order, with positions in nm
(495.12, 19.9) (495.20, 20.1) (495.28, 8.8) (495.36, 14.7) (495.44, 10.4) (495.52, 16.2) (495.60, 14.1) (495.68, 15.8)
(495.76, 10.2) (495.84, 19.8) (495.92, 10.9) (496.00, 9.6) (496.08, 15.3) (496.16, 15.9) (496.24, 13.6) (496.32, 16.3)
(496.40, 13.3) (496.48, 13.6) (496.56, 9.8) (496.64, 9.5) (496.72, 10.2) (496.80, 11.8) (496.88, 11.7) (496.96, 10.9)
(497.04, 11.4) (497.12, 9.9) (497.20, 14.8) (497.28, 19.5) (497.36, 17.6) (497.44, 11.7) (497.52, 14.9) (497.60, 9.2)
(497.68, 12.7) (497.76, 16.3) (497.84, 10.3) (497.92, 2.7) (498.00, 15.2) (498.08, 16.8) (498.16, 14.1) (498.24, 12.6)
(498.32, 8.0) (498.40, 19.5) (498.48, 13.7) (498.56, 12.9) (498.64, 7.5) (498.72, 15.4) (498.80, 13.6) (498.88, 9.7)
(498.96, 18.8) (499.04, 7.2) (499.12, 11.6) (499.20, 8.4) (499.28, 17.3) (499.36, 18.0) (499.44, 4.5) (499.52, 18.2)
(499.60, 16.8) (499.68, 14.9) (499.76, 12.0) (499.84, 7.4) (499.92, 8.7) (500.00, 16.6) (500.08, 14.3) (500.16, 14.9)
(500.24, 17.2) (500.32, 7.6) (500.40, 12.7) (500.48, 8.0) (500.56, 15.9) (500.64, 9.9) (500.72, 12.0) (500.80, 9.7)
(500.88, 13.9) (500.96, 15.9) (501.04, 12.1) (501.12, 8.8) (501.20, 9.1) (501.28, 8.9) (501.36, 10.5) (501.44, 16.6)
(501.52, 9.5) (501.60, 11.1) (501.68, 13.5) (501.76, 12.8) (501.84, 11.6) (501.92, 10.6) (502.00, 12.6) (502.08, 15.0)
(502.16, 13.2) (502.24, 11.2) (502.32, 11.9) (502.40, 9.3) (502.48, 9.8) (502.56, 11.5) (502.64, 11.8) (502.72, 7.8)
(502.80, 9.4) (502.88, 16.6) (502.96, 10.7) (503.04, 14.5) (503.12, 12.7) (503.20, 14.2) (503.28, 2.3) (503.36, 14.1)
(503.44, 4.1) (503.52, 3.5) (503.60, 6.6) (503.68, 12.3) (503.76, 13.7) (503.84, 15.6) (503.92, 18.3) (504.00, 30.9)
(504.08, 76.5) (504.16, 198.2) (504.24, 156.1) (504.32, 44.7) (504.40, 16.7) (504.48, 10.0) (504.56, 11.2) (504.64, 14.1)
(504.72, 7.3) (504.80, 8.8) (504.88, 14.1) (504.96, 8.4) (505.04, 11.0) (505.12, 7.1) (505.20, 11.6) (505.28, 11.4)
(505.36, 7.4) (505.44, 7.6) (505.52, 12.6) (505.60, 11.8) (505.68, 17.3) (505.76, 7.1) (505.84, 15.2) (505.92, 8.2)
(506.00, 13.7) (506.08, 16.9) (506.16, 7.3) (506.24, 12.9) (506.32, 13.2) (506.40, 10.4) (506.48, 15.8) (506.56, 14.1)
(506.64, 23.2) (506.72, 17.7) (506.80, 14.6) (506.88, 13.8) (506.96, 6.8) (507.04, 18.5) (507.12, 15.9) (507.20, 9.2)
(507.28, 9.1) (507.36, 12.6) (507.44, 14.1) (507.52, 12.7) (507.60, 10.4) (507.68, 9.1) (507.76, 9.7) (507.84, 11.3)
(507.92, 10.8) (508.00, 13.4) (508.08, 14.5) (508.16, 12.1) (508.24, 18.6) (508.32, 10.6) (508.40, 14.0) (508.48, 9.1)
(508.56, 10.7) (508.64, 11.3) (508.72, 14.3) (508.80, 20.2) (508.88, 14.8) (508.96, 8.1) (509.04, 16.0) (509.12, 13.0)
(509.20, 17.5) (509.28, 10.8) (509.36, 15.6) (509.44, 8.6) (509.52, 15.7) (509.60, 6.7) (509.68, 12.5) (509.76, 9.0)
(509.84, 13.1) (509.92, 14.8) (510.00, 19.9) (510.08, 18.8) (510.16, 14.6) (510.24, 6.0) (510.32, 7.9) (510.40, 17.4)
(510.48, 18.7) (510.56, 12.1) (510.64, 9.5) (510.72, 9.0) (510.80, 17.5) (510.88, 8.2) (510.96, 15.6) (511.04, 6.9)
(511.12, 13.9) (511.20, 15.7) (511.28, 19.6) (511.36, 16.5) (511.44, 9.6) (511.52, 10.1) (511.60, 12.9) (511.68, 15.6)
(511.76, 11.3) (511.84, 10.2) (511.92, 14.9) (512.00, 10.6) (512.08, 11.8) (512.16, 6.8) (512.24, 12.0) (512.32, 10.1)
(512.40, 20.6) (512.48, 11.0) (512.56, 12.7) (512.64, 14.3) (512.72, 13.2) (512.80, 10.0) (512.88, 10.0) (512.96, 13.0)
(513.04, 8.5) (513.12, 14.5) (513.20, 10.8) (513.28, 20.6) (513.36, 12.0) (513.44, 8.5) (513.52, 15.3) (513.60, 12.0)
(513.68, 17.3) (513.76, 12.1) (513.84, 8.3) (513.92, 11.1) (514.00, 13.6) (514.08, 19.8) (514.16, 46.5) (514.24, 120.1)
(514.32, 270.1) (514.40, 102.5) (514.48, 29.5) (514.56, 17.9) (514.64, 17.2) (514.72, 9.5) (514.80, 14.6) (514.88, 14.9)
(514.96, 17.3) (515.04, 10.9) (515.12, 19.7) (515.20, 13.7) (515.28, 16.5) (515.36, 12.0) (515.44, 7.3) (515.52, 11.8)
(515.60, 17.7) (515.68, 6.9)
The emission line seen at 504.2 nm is Hbeta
